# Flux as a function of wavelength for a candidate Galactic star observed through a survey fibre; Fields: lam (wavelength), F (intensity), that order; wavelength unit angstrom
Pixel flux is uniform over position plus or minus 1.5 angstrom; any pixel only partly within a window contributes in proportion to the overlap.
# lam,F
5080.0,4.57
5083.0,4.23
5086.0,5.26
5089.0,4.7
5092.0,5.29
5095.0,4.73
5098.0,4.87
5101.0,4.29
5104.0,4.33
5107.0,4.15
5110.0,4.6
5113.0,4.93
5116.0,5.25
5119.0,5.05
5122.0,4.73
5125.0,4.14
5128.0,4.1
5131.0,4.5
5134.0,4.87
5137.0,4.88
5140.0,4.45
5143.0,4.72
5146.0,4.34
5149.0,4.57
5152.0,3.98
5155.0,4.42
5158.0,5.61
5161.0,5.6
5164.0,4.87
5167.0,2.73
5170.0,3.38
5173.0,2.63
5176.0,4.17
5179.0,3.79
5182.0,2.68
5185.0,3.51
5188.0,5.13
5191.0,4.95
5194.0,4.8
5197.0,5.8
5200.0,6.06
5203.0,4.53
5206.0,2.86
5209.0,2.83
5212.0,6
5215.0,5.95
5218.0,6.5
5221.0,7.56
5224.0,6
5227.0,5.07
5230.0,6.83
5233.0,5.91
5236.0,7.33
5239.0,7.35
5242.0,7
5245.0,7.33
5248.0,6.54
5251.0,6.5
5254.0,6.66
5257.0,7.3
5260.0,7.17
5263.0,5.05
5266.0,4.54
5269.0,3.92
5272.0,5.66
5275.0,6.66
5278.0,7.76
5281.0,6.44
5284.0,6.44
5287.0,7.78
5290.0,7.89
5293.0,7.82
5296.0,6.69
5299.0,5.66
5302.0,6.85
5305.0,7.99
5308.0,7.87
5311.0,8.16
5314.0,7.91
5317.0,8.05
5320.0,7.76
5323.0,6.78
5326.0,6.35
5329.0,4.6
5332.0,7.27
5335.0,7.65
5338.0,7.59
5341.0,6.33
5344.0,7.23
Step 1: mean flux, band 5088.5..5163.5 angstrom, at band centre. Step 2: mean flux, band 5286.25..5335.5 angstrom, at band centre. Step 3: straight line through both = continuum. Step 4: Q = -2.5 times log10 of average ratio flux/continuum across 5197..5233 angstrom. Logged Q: 0.08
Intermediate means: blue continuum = 4.69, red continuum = 7.22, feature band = 5.5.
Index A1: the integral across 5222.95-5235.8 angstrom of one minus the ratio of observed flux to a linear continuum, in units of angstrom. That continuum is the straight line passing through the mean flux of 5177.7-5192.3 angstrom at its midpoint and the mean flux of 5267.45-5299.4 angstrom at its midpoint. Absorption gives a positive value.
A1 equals -2.21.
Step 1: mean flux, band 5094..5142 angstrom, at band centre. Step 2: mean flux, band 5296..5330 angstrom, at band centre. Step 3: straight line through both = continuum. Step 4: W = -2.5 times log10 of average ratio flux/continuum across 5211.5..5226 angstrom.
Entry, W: -0.08 mag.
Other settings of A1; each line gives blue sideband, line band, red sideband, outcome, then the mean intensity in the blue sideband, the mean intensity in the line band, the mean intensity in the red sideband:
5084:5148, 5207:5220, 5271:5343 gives 1.3 angstrom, 4.67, 5.31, 7.09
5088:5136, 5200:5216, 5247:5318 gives 3.6 angstrom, 4.66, 4.54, 6.8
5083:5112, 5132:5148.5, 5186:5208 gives 0.3 angstrom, 4.67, 4.64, 4.8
